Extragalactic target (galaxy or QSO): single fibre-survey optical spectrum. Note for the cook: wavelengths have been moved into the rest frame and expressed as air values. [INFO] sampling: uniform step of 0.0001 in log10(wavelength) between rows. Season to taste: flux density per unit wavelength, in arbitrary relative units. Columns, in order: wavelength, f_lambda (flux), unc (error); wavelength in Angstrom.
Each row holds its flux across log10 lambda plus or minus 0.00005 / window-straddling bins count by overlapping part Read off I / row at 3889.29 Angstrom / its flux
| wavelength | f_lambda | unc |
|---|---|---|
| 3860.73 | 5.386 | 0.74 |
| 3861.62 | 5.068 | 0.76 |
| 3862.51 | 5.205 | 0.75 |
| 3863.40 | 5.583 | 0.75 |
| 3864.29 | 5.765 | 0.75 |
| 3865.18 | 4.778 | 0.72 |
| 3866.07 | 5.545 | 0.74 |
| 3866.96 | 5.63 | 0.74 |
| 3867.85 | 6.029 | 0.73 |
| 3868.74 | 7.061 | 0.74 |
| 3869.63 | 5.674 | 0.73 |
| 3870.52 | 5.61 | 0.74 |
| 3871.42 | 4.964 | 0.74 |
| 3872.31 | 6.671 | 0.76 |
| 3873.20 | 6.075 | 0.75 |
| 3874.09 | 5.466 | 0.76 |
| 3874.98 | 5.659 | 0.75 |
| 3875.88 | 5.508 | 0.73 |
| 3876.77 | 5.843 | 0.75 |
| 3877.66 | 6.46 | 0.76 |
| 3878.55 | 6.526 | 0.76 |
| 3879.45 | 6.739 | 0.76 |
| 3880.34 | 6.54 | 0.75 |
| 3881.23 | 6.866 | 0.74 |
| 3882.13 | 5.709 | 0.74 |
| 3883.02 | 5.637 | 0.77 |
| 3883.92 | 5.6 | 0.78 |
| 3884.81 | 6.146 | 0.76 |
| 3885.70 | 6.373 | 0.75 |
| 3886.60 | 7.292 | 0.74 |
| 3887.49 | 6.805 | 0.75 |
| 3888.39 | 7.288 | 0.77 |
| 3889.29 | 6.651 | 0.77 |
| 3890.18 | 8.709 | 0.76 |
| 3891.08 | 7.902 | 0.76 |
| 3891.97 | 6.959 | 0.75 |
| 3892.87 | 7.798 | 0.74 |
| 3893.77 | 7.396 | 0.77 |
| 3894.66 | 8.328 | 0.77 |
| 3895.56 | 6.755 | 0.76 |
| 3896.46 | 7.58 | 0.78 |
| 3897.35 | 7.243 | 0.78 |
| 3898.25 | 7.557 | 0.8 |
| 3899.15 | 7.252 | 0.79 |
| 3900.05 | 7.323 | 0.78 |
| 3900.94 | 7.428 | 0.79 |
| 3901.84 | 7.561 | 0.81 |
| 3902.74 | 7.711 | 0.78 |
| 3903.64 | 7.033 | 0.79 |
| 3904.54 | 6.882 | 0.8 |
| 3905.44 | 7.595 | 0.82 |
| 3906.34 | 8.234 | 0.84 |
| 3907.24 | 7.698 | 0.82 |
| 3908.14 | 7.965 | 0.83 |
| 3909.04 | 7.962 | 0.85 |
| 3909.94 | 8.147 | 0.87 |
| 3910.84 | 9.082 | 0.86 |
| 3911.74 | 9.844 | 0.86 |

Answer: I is 6.651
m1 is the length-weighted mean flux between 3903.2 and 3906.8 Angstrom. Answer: 7.43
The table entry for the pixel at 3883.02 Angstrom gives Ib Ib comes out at 5.637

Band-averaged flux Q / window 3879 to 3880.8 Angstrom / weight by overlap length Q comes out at 6.65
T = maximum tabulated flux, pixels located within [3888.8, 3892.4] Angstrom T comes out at 8.709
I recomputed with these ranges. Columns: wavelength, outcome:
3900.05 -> 7.323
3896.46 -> 7.58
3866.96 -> 5.63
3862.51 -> 5.205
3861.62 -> 5.068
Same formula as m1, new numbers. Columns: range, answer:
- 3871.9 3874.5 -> 6.08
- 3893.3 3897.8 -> 7.47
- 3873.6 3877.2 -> 5.62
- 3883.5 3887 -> 6.35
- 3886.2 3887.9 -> 7.07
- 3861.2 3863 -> 5.14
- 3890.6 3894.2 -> 7.51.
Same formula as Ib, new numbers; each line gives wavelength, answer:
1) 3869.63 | 5.674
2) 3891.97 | 6.959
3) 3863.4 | 5.583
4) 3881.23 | 6.866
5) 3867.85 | 6.029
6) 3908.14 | 7.965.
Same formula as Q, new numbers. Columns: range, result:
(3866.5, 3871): 5.99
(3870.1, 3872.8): 5.74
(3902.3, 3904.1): 7.36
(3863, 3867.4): 5.46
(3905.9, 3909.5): 7.96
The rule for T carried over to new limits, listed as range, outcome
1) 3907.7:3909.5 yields 7.965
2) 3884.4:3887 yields 7.292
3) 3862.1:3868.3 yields 6.029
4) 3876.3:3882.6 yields 6.866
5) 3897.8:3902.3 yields 7.561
